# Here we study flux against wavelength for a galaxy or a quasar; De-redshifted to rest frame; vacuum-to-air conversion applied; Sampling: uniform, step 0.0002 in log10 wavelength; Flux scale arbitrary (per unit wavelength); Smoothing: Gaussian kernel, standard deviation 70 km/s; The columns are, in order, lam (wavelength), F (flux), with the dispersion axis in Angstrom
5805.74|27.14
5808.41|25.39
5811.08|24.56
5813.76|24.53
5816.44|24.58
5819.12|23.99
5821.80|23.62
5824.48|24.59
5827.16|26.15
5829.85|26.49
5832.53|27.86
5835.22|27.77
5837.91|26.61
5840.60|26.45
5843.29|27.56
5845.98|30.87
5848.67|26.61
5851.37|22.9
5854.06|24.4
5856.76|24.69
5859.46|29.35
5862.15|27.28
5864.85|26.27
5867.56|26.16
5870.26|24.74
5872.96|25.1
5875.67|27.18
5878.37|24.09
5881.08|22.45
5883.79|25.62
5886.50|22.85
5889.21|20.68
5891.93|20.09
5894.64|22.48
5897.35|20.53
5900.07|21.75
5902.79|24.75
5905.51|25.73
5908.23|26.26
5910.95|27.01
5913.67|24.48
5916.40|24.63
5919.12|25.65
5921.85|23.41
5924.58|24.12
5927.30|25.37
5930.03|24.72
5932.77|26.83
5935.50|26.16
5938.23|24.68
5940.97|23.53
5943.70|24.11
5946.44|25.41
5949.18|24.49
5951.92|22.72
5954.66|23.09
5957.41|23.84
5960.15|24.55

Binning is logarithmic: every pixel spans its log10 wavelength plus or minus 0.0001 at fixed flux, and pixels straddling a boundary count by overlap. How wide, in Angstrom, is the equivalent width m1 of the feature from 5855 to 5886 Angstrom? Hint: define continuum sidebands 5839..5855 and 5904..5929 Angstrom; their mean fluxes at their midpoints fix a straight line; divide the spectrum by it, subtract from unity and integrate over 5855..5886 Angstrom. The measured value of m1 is 0.5 Angstrom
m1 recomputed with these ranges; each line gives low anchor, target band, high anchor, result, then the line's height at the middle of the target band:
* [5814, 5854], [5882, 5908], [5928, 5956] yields 2.4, 25.2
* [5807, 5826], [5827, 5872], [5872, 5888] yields -3.8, 24.5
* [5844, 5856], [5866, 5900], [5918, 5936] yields 3.0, 25.7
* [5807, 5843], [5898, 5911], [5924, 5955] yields 0.2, 25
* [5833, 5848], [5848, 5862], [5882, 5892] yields 0.2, 26.2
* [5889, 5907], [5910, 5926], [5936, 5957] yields -1.2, 23.1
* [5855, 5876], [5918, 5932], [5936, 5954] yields 0.0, 24.7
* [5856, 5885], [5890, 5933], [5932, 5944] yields 2.0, 25.3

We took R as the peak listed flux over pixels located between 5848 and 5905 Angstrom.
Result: 29.35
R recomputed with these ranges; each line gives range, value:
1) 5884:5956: 27.01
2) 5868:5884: 27.18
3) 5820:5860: 30.87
